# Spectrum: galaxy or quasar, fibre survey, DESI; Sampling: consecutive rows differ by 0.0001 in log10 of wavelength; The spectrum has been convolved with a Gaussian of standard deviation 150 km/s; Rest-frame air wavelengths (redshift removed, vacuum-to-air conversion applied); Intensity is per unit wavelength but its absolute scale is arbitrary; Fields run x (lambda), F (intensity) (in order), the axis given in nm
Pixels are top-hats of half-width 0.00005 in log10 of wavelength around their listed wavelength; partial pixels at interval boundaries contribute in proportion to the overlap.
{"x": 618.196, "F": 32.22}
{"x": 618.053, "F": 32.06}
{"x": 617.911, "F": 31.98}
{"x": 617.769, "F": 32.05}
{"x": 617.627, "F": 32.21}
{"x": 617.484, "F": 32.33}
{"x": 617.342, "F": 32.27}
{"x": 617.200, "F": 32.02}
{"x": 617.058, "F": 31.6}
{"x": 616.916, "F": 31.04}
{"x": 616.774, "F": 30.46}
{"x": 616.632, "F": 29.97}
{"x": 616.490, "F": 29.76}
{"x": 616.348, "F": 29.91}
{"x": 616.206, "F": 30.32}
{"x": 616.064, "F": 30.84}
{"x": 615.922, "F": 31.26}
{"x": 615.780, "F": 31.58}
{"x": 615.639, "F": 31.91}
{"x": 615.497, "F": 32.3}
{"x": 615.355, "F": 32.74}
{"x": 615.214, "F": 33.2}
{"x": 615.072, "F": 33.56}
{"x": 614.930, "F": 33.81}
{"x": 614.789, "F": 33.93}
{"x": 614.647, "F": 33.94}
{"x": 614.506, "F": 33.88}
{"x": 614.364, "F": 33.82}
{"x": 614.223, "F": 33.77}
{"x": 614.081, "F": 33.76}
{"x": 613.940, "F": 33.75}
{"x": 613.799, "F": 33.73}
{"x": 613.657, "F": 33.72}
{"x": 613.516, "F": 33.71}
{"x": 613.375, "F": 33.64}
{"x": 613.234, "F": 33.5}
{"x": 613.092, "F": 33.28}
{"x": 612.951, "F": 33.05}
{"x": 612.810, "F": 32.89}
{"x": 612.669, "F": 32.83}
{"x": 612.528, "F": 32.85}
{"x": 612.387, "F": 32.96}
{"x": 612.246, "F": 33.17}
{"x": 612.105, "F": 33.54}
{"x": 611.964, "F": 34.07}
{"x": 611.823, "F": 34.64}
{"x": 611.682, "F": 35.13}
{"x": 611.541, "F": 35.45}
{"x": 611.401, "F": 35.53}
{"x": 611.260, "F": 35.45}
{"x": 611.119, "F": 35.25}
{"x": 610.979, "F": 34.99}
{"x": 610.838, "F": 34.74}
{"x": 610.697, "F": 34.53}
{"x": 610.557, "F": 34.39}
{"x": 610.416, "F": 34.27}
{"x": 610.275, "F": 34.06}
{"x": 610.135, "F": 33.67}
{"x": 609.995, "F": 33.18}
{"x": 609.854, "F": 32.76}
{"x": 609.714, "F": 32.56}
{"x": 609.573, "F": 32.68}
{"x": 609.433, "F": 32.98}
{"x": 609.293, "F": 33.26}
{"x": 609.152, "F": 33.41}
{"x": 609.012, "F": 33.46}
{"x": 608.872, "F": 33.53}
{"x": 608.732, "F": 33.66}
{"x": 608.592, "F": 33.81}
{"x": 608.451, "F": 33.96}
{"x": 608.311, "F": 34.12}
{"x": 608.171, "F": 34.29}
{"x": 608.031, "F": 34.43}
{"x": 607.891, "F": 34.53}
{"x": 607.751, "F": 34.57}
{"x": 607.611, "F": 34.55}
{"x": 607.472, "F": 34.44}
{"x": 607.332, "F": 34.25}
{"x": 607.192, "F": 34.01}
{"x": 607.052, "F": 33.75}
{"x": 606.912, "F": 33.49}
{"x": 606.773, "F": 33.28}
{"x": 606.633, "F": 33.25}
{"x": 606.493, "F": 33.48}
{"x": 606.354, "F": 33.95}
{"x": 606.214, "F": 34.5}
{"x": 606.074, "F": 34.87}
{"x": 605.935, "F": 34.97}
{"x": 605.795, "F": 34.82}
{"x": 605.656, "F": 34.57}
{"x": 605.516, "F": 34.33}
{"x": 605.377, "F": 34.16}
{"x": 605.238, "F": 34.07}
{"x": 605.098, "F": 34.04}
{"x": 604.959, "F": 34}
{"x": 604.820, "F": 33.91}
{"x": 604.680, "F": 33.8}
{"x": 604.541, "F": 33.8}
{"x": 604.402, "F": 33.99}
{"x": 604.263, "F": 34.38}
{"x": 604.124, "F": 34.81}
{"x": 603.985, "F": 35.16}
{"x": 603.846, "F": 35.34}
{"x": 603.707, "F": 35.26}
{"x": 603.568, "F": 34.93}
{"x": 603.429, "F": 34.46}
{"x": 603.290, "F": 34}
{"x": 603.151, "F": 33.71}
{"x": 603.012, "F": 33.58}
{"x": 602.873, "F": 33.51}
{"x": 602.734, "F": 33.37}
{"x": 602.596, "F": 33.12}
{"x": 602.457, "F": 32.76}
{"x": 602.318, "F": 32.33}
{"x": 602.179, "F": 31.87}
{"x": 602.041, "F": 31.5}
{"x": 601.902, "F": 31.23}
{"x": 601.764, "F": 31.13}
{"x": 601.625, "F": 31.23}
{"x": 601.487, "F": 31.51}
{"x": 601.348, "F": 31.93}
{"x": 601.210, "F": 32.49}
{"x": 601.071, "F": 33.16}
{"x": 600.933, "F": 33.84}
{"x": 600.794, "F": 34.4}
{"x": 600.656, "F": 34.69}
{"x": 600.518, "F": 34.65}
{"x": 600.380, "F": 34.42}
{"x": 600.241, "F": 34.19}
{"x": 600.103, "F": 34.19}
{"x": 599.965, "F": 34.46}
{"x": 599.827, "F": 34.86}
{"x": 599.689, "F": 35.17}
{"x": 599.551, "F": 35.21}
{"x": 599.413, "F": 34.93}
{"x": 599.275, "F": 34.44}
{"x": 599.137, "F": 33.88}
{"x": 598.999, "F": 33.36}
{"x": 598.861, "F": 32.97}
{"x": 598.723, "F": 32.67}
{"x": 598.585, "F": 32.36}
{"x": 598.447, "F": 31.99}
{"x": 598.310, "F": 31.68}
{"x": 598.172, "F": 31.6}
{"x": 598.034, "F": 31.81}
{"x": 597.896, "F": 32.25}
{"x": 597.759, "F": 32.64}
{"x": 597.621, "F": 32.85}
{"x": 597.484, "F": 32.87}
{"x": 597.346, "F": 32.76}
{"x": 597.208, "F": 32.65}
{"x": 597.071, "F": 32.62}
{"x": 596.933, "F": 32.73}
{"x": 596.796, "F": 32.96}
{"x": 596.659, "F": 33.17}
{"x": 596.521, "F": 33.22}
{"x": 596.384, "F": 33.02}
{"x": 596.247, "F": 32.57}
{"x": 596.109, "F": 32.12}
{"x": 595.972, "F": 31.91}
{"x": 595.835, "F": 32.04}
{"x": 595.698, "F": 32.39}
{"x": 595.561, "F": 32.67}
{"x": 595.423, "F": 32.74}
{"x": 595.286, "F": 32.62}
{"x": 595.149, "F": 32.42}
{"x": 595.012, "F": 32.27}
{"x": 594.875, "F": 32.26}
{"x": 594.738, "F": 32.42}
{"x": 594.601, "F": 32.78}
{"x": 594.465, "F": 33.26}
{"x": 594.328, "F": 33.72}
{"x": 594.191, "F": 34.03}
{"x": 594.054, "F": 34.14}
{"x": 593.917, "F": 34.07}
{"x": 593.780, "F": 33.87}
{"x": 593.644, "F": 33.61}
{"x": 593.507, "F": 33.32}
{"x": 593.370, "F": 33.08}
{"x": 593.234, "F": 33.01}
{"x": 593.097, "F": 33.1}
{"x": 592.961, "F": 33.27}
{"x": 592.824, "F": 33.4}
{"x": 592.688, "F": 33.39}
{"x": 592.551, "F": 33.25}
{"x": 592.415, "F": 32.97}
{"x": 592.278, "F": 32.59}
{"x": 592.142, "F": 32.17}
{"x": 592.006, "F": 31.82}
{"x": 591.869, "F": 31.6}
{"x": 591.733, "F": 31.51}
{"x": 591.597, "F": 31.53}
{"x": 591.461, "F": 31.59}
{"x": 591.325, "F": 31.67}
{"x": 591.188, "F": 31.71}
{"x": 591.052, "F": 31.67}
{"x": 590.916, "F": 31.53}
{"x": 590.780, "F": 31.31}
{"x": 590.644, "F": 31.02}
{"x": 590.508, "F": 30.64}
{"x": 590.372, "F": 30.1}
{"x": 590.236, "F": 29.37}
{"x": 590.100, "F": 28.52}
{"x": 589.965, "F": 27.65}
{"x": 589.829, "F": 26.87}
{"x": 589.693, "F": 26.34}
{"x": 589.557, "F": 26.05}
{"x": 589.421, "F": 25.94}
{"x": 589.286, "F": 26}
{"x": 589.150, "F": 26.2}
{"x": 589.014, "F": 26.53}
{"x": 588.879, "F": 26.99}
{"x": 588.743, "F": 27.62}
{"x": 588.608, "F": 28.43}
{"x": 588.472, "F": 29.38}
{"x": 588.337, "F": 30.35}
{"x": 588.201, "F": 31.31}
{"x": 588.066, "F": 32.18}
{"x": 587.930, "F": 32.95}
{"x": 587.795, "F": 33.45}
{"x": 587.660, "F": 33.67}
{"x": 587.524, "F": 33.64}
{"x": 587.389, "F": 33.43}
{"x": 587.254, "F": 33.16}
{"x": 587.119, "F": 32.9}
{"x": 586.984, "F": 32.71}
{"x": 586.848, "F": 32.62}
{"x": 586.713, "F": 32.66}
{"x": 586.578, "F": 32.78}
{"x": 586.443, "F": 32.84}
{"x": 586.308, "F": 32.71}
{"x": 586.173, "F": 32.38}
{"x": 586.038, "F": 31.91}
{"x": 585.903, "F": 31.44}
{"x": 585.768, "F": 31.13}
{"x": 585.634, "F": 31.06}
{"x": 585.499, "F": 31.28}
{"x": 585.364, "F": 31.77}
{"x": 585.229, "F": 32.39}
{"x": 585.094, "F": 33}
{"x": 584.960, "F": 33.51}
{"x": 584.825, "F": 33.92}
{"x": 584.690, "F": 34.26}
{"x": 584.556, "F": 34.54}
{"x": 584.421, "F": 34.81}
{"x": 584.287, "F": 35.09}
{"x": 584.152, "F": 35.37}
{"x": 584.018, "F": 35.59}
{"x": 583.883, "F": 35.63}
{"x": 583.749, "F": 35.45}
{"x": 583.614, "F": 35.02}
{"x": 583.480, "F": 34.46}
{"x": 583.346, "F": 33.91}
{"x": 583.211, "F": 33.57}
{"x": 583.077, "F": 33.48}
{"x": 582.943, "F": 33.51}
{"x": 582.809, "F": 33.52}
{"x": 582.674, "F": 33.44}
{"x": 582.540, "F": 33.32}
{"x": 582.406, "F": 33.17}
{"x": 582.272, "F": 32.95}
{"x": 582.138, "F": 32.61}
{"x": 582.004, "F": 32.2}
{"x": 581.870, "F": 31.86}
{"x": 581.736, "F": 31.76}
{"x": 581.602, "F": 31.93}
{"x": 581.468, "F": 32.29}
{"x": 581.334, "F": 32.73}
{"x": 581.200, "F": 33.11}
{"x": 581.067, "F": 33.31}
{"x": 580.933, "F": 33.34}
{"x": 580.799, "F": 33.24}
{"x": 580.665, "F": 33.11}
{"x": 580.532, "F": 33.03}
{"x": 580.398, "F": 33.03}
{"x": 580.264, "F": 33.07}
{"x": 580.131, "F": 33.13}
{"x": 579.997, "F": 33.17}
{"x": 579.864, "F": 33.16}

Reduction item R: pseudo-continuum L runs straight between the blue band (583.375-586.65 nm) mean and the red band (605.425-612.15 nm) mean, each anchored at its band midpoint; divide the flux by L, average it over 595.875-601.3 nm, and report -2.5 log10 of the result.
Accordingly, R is 0.018 mag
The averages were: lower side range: 33.4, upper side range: 34.1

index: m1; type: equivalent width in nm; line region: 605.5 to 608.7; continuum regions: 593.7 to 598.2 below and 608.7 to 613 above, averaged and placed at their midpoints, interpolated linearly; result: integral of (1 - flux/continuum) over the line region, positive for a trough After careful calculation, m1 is -0.06 nm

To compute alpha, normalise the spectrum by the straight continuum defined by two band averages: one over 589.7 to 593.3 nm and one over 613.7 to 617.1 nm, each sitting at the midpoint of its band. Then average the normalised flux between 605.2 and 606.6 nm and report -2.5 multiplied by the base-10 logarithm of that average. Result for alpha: -0.08 mag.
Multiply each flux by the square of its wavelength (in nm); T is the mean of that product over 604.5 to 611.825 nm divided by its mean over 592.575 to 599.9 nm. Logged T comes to 1.07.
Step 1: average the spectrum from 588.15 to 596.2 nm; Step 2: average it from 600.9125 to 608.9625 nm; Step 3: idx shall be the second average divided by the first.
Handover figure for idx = 1.08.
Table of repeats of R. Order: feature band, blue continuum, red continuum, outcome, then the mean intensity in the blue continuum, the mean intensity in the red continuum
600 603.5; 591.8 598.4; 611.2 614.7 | 0.00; 32.8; 33.8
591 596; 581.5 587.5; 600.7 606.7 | 0.02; 33.2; 33.6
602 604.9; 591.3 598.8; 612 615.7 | -0.03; 32.7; 33.4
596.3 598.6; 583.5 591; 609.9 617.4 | -0.01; 31.5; 33.2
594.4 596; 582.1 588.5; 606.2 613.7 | 0.03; 33.2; 33.9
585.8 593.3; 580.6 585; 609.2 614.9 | 0.09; 33.6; 33.8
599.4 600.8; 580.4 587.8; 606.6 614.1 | -0.03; 33.2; 33.9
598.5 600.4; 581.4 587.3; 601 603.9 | -0.03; 33.2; 33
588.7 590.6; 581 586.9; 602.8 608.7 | 0.21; 33.2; 34.2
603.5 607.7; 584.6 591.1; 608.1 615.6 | -0.04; 30.8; 33.7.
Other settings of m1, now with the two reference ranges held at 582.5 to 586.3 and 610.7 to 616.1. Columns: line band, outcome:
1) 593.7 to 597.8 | 0.08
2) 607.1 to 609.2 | -0.03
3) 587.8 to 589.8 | 0.30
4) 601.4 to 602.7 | 0.06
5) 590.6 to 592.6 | 0.10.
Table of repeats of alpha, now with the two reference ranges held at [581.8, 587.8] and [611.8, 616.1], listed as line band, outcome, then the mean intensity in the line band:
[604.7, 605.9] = -0.03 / 34.2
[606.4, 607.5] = -0.02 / 33.7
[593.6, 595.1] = 0.00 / 33.3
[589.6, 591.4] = 0.12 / 29.8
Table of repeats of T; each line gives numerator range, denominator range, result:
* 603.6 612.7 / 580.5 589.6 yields 1.14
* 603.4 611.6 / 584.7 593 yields 1.17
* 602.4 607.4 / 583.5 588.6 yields 1.10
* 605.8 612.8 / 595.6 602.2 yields 1.07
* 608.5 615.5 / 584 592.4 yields 1.17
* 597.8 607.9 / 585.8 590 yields 1.16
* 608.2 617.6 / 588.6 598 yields 1.12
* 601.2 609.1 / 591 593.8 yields 1.08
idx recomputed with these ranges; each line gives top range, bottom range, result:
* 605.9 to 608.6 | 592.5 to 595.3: 1.03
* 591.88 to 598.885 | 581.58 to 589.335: 1.01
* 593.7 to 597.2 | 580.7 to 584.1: 0.98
